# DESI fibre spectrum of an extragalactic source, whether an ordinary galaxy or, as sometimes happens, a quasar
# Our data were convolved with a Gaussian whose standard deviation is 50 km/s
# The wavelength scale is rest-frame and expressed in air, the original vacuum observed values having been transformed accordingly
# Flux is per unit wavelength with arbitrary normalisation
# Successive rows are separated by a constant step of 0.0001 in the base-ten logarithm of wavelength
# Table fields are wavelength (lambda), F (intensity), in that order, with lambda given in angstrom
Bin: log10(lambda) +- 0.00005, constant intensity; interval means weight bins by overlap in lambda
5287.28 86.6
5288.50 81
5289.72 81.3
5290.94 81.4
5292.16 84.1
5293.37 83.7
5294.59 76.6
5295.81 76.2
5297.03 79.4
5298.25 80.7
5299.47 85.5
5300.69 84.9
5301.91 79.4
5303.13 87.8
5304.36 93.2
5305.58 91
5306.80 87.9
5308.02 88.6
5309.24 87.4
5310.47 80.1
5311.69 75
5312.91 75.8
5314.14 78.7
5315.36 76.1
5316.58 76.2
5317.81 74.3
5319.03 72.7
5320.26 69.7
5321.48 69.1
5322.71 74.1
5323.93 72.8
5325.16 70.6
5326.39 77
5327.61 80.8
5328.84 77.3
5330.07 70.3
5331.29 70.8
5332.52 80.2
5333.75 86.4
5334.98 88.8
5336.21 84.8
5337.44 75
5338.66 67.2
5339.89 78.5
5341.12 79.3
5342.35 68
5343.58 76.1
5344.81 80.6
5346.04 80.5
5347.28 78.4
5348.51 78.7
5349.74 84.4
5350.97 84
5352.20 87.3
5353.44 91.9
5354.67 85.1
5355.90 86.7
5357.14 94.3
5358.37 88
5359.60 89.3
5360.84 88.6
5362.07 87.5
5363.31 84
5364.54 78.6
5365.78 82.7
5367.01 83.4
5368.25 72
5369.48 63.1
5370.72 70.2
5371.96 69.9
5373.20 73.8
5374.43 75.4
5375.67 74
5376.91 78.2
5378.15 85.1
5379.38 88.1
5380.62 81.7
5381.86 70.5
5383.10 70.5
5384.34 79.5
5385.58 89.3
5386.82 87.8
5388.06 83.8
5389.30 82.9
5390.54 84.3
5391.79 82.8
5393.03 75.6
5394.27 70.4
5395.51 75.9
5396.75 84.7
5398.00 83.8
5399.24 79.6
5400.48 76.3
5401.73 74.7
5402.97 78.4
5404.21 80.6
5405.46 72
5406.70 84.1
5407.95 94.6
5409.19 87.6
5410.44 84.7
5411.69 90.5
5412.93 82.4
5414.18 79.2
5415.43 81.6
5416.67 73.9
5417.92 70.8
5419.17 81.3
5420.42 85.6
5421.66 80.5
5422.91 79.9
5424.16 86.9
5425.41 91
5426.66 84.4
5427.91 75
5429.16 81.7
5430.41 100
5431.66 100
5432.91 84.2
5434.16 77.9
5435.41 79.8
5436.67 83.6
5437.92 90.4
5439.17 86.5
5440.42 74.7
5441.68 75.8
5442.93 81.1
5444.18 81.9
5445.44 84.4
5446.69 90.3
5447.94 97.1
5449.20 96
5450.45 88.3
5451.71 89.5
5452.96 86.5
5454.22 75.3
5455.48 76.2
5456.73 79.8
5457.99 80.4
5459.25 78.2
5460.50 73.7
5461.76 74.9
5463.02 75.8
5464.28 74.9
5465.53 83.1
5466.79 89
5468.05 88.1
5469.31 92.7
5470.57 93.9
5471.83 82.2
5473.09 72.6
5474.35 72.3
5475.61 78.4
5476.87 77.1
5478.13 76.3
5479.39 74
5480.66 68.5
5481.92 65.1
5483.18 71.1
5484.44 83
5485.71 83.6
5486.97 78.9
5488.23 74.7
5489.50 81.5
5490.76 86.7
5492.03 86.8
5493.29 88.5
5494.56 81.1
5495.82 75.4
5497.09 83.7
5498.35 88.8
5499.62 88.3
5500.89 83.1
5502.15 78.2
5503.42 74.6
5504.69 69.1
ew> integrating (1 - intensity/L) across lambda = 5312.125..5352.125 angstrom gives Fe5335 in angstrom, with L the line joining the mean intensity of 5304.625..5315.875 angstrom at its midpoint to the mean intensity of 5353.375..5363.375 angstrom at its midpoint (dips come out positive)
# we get 3.9 angstrom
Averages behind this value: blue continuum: 82.7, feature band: 76.9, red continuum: 88.4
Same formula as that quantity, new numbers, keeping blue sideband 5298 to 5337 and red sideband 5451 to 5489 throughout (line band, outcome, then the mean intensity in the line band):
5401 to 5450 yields -2.8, 83.7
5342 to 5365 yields -1.3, 84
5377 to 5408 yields -0.4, 80.4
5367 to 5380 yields 0.7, 75.4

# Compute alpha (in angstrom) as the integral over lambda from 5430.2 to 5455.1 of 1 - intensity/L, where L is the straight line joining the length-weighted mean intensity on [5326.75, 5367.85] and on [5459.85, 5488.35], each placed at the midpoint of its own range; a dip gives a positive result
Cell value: -2.1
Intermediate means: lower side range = 81.7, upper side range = 78.5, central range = 85.8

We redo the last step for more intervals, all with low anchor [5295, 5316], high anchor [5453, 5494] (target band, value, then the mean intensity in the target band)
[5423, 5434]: -0.93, 87.1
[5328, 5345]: 0.99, 77.4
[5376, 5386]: 0.15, 80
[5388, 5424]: -0.04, 80.8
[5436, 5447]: -0.41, 82.9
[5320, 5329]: 0.92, 73.9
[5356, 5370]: -0.26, 83.2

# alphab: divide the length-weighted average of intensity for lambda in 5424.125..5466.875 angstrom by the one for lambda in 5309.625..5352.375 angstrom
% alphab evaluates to 1.1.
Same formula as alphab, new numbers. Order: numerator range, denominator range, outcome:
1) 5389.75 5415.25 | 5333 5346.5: 1.03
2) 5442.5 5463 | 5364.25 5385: 1.09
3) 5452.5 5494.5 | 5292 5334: 1.00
